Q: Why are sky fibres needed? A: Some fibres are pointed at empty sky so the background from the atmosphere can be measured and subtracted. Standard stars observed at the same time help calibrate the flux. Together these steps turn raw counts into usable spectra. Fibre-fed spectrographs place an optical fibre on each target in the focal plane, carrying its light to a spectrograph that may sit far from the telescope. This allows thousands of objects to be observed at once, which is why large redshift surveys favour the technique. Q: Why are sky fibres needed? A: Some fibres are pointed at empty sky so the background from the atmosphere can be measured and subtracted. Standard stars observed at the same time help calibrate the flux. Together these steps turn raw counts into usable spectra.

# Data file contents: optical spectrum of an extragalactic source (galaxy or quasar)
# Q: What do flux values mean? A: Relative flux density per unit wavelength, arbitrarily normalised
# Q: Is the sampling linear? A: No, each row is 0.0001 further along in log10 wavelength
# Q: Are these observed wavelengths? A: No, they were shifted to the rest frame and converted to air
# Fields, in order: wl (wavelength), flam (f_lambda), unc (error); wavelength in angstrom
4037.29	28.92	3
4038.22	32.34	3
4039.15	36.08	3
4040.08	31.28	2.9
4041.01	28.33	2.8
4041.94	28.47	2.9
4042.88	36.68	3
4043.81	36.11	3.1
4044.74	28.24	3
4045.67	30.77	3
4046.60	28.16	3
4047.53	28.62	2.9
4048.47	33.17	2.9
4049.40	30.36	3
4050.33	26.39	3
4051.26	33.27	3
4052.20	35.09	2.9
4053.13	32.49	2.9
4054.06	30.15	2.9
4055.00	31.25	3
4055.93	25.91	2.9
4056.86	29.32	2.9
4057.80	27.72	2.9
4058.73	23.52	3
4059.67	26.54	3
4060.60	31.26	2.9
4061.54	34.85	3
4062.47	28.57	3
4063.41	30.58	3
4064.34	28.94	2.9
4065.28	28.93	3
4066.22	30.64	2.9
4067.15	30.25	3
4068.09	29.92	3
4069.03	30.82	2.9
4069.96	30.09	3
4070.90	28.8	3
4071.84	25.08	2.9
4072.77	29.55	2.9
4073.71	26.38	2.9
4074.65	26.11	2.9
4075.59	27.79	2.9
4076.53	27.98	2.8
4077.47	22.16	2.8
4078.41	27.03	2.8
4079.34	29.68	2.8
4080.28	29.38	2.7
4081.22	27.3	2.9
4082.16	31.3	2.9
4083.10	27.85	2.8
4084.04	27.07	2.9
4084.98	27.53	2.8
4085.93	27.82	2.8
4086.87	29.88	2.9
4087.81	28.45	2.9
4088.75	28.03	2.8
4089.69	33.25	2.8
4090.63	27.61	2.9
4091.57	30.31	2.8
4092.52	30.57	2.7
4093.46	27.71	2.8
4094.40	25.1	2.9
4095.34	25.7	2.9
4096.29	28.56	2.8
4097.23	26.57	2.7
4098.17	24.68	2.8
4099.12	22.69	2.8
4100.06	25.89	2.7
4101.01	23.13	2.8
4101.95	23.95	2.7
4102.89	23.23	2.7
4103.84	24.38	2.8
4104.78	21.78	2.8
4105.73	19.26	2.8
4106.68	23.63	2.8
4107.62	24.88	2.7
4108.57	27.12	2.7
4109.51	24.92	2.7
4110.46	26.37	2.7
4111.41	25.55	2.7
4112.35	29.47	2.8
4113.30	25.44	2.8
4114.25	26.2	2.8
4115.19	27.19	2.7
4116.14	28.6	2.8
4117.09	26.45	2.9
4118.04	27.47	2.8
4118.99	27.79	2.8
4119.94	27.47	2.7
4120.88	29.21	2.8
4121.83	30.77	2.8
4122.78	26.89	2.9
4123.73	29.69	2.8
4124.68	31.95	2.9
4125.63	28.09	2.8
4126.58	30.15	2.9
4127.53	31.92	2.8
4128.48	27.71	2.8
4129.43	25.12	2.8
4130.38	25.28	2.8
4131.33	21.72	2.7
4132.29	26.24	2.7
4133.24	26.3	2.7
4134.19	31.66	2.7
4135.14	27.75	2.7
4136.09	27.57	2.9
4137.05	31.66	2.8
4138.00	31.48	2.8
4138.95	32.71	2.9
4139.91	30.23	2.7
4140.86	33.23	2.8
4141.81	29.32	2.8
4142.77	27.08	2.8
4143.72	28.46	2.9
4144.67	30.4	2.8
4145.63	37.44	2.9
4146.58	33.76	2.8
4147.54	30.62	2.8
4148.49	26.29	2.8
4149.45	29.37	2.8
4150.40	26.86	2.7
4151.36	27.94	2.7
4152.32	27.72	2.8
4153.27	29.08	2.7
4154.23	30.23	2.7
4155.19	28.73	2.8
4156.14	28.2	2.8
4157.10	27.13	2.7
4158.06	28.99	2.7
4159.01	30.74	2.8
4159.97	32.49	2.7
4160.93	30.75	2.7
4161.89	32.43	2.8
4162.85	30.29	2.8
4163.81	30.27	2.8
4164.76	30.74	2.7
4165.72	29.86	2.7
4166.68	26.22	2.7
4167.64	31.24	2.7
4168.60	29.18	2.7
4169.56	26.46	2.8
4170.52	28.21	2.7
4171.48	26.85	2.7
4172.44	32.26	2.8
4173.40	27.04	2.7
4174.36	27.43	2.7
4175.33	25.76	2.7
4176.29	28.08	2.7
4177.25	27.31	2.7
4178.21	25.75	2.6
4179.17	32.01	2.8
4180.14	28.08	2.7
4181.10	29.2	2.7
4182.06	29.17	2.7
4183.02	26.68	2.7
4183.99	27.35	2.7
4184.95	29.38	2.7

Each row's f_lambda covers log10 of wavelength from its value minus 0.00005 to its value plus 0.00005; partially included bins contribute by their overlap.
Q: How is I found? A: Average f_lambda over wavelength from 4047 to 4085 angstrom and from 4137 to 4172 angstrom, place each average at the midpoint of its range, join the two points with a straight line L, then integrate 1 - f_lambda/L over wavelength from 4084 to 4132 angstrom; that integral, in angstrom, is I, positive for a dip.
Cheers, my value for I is 4.13 angstrom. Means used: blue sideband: 29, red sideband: 29.8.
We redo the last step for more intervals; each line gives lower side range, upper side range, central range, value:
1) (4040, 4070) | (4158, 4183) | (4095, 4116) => 3.27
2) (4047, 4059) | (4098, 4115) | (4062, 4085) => -0.44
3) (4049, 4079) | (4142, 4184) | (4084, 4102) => 1.07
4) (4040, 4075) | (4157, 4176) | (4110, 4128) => 0.75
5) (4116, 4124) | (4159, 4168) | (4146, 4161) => 0.31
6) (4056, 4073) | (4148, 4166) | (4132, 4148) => -0.58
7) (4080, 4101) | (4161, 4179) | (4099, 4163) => 0.53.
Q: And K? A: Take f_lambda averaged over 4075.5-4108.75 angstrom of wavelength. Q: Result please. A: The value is 26.6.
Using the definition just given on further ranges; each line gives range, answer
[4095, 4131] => 26.4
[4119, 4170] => 29.3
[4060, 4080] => 28.8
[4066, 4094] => 28.5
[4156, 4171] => 29.6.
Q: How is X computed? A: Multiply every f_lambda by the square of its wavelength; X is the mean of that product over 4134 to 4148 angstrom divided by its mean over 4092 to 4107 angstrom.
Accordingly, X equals 1.27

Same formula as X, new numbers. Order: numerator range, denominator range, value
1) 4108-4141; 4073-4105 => 1.06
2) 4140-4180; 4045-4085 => 1.06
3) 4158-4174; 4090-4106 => 1.20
